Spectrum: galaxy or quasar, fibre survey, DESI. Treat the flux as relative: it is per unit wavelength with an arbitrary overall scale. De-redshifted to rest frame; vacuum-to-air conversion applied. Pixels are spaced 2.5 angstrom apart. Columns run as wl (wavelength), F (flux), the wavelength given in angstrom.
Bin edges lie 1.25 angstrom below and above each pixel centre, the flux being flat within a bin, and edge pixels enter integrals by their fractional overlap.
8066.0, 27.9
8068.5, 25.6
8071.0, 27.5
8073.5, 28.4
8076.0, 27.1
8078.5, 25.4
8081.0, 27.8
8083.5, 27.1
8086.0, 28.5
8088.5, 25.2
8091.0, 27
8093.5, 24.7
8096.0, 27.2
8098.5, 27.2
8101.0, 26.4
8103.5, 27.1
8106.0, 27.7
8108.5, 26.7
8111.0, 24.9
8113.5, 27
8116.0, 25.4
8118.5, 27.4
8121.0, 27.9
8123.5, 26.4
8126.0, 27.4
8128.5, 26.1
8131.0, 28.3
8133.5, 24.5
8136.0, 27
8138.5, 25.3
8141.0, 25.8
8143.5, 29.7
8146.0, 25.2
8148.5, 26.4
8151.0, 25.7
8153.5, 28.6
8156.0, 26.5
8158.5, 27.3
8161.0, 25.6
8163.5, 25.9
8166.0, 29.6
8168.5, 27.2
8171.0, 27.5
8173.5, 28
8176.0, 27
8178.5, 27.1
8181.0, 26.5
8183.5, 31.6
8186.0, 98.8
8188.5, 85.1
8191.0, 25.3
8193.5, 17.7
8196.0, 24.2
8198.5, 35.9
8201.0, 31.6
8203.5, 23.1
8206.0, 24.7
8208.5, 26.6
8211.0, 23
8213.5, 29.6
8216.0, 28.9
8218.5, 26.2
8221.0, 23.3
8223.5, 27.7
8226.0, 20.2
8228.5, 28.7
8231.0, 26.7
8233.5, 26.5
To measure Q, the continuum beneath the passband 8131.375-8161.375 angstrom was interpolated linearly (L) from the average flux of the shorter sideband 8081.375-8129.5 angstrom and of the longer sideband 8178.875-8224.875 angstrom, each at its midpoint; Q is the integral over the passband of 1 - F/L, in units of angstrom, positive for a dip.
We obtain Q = 3.2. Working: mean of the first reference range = 26.7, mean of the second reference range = 33.7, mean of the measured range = 26.5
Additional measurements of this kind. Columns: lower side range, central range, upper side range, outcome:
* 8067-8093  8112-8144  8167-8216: 3.3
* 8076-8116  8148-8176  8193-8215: -0.6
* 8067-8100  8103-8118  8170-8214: 1.1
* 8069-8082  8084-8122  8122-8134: 0.3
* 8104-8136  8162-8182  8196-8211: -0.1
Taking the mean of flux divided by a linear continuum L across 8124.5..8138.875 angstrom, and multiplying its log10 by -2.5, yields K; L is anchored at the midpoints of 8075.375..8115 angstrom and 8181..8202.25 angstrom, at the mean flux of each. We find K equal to 0.23 mag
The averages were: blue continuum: 26.7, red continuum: 42.8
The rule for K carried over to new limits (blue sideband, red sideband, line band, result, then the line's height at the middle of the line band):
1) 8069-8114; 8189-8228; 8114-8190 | -0.16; 26.9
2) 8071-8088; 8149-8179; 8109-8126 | 0.03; 27.2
